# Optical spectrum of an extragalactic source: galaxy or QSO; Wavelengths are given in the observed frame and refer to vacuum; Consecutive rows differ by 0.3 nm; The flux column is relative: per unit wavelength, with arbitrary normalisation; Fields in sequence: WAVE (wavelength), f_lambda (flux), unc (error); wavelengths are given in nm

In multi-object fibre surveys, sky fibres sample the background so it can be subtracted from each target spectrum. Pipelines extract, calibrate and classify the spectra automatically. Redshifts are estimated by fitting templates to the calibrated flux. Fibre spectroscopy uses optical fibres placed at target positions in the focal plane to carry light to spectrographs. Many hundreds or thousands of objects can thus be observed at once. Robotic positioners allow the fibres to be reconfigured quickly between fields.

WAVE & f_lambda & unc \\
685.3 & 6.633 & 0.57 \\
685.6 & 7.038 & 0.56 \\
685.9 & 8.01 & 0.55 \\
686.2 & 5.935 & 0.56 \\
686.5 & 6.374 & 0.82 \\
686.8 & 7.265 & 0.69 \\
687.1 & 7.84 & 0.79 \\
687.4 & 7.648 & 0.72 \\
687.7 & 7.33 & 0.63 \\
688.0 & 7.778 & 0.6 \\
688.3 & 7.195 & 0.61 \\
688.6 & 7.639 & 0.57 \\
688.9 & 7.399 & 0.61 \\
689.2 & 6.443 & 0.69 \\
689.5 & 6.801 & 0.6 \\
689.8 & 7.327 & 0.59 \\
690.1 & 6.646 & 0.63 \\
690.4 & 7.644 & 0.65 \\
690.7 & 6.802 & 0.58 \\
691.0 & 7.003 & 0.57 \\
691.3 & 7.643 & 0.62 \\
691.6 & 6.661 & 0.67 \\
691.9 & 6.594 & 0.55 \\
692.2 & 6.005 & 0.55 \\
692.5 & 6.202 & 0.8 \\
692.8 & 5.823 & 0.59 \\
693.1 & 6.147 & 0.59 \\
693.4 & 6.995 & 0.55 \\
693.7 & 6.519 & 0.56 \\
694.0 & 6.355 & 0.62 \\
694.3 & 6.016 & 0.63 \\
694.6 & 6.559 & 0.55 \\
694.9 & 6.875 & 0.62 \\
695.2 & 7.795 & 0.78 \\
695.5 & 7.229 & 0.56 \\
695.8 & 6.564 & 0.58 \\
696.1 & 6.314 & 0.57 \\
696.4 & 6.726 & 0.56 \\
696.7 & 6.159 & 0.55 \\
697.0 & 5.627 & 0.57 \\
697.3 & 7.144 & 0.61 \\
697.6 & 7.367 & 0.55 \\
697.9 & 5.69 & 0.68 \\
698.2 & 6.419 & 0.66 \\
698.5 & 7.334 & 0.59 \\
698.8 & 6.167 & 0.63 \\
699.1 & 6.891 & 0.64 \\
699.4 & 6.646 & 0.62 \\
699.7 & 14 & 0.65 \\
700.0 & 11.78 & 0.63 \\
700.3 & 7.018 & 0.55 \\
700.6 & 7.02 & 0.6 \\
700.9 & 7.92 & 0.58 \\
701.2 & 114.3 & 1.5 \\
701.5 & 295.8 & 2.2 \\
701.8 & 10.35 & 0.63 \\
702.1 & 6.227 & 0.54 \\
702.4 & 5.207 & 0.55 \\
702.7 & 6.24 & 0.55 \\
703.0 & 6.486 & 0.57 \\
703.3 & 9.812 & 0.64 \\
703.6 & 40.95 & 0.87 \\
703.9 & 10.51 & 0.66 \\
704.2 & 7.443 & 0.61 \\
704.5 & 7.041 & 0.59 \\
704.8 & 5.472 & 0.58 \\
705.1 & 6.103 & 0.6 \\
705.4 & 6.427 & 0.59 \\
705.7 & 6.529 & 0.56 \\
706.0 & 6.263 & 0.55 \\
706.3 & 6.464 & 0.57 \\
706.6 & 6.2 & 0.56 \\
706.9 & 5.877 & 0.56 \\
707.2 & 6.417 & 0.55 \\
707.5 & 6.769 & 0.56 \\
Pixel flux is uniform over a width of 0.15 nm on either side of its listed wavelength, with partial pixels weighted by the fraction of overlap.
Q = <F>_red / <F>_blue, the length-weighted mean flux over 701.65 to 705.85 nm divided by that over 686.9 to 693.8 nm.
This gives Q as 1.38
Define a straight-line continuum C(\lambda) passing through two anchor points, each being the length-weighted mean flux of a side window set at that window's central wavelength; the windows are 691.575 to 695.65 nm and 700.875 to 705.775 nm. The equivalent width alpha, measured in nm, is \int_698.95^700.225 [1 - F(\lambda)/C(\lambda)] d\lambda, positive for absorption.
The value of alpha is 0.75 nm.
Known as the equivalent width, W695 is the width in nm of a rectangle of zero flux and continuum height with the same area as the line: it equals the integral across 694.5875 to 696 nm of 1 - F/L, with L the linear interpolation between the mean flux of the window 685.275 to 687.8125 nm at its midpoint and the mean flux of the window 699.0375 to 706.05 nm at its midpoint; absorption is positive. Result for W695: 0.84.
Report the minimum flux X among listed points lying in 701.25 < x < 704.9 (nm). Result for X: 5.207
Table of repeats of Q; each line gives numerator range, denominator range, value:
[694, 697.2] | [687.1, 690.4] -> 0.91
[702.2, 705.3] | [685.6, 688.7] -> 1.43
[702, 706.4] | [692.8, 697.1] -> 1.41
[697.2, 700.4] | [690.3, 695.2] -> 1.19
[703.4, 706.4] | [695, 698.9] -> 1.56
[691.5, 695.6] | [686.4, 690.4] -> 0.90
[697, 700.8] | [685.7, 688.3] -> 1.06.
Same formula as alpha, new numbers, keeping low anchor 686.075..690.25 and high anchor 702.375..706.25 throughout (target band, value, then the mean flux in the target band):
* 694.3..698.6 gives 0.888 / 6.67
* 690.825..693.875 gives 0.474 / 6.56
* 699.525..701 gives -0.092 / 9.55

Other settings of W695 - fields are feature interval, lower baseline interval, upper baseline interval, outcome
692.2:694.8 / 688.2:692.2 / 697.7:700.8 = 0.361 nm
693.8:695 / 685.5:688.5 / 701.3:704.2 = 0.878 nm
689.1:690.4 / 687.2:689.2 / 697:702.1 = 0.454 nm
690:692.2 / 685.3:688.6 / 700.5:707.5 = 0.884 nm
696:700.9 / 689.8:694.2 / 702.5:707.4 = 0.255 nm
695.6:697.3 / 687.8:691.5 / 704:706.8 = 0.126 nm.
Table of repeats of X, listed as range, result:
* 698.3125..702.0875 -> 6.167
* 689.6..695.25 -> 5.823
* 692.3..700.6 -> 5.627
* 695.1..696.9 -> 6.159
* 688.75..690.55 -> 6.443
